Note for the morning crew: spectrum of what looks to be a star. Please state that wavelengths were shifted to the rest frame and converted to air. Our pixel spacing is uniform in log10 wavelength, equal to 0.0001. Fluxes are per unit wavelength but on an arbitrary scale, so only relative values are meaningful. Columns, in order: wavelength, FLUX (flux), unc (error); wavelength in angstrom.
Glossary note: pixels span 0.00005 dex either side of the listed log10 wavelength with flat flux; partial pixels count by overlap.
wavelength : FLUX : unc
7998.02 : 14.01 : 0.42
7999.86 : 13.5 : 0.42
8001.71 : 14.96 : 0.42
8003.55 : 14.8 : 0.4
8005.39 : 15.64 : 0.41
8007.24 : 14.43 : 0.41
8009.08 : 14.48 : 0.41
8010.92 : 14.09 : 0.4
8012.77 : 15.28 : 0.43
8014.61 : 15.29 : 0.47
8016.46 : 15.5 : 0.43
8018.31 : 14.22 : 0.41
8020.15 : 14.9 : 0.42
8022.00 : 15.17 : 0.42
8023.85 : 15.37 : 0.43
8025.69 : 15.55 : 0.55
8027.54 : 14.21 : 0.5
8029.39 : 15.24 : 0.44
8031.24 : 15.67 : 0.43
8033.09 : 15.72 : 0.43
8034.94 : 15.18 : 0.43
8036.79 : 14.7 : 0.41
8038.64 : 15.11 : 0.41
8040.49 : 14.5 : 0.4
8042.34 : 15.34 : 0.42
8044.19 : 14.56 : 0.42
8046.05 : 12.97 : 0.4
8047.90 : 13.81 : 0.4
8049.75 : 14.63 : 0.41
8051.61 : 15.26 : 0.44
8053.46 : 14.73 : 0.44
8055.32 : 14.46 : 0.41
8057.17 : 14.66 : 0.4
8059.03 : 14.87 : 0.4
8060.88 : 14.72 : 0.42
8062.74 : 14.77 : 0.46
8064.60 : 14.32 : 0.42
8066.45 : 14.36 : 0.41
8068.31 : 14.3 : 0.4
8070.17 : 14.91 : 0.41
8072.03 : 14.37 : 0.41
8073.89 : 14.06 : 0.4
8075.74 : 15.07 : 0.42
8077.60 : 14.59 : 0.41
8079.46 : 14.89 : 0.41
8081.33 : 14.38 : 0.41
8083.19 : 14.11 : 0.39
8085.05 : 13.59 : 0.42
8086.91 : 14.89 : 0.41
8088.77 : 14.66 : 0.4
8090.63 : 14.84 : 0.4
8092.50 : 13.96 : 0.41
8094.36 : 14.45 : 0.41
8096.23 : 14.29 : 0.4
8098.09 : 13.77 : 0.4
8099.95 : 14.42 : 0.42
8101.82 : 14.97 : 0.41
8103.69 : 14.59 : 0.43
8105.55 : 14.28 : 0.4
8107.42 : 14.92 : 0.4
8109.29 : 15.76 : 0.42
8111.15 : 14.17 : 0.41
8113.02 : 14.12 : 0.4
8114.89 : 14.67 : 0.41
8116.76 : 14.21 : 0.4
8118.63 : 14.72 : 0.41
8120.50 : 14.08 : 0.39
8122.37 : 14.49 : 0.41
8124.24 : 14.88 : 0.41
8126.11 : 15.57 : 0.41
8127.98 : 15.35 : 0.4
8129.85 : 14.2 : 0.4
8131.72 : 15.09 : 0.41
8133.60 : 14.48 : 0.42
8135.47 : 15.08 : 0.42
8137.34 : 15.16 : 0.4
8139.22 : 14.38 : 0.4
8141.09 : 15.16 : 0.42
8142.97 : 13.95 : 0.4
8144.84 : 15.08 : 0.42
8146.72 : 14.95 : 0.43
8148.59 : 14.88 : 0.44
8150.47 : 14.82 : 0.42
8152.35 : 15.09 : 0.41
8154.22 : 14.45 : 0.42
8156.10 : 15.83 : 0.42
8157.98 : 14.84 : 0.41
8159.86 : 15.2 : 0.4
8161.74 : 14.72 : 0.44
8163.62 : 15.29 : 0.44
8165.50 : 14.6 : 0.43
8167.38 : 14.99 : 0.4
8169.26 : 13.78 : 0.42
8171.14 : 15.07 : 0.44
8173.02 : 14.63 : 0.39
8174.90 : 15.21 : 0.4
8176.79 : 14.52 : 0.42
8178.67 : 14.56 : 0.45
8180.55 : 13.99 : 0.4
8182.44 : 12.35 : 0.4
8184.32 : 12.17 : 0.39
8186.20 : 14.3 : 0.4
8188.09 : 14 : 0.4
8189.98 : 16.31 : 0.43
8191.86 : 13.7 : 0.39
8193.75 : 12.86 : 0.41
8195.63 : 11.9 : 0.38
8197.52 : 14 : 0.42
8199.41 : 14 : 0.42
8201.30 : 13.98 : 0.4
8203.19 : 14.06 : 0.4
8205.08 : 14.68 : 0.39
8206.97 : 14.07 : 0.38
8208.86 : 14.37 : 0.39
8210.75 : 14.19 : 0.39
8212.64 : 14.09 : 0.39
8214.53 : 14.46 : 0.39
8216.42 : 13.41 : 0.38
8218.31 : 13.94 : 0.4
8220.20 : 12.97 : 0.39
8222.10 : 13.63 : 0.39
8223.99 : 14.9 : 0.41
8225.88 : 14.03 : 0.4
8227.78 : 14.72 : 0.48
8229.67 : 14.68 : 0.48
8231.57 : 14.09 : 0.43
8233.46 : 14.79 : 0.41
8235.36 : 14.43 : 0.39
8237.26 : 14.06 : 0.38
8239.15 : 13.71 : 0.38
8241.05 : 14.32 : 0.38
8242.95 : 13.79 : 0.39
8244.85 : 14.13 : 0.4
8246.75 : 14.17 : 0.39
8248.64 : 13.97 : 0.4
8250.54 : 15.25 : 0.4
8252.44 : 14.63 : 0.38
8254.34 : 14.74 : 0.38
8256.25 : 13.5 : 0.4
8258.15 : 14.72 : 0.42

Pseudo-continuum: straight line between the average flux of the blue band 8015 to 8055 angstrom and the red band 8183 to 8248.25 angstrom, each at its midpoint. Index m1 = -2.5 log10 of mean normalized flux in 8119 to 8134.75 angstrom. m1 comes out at -0.02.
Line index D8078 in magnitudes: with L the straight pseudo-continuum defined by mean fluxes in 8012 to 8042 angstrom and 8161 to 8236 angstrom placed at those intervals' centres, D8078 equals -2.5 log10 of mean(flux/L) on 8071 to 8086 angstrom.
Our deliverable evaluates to 0.03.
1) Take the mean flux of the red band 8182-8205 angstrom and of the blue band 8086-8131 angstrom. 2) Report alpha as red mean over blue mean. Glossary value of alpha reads 0.94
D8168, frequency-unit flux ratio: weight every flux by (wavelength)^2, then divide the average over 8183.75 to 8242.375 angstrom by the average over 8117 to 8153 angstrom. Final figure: 0.97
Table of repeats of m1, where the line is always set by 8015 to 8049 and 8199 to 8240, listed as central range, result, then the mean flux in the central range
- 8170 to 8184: 0.01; 14.2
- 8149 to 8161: -0.05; 15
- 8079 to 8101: 0.02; 14.3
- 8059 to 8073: 0.01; 14.6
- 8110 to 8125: 0.01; 14.4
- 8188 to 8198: 0.04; 13.8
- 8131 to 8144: -0.02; 14.8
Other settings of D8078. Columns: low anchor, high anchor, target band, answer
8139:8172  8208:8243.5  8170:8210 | 0.04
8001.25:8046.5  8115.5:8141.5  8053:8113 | 0.02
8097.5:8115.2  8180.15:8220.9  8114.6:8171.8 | -0.04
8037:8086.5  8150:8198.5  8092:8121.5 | 0.00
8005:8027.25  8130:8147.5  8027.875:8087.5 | 0.02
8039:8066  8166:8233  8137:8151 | -0.04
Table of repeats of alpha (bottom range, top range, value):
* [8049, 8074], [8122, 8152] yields 1.02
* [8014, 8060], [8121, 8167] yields 1.00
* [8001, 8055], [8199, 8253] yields 0.95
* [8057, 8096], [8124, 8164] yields 1.03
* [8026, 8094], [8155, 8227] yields 0.97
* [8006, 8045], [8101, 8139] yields 0.98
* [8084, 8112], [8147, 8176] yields 1.03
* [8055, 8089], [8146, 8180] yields 1.02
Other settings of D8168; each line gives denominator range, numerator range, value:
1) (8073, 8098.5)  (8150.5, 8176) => 1.05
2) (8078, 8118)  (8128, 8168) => 1.04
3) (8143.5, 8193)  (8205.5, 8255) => 0.99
